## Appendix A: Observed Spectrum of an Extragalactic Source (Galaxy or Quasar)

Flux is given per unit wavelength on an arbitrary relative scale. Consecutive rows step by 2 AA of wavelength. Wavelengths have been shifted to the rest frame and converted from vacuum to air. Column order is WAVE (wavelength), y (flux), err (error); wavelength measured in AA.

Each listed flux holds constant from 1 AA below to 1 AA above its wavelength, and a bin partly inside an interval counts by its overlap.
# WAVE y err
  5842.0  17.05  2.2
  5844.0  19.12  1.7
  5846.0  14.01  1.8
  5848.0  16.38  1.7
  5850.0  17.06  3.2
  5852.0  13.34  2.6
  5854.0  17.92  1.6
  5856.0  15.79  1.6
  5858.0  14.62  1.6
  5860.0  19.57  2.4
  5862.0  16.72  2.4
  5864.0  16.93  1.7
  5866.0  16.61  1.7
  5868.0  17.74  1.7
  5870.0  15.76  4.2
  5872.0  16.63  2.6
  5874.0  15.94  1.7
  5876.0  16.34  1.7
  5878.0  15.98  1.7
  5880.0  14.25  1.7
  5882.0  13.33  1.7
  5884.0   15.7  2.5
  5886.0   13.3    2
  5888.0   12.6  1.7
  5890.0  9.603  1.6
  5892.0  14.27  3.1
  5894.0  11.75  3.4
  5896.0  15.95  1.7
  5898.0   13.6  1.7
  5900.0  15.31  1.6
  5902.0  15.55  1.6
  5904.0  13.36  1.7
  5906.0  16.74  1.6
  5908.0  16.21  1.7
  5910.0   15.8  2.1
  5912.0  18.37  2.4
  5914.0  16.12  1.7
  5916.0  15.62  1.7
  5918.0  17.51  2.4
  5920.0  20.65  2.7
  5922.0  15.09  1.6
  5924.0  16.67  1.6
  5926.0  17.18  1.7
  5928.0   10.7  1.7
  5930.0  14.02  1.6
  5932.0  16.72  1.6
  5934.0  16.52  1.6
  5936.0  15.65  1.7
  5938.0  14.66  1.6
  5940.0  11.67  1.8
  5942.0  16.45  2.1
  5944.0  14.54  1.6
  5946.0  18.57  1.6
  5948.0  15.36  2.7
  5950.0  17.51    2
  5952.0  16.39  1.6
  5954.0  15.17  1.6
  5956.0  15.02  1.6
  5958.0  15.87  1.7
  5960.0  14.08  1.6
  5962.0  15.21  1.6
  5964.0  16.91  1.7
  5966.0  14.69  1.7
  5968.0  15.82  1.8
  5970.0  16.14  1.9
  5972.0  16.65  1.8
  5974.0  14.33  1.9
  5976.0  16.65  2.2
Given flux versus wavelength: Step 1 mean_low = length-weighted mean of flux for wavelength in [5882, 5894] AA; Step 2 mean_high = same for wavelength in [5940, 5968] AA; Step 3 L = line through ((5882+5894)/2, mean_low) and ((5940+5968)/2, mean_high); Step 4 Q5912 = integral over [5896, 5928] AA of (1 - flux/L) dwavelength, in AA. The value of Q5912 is -4.8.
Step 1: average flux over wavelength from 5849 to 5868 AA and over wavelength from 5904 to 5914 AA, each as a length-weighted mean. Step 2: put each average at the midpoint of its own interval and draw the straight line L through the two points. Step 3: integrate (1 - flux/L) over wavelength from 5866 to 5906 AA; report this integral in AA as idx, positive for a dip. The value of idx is 4.3 AA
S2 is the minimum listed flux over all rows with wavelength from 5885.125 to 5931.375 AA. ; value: 9.603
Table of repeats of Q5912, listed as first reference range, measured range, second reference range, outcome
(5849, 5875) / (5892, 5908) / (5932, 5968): 1.4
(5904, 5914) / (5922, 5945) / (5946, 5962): 1.5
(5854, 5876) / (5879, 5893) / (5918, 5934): 2.7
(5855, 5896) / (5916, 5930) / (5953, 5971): -0.7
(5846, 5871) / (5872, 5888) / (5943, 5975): 1.3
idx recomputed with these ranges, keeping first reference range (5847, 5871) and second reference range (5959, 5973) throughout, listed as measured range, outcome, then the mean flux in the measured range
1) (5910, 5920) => -0.7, 17.2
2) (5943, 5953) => -0.4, 16.5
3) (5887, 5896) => 2.1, 12.5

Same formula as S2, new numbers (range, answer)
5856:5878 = 14.62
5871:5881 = 14.25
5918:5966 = 10.7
